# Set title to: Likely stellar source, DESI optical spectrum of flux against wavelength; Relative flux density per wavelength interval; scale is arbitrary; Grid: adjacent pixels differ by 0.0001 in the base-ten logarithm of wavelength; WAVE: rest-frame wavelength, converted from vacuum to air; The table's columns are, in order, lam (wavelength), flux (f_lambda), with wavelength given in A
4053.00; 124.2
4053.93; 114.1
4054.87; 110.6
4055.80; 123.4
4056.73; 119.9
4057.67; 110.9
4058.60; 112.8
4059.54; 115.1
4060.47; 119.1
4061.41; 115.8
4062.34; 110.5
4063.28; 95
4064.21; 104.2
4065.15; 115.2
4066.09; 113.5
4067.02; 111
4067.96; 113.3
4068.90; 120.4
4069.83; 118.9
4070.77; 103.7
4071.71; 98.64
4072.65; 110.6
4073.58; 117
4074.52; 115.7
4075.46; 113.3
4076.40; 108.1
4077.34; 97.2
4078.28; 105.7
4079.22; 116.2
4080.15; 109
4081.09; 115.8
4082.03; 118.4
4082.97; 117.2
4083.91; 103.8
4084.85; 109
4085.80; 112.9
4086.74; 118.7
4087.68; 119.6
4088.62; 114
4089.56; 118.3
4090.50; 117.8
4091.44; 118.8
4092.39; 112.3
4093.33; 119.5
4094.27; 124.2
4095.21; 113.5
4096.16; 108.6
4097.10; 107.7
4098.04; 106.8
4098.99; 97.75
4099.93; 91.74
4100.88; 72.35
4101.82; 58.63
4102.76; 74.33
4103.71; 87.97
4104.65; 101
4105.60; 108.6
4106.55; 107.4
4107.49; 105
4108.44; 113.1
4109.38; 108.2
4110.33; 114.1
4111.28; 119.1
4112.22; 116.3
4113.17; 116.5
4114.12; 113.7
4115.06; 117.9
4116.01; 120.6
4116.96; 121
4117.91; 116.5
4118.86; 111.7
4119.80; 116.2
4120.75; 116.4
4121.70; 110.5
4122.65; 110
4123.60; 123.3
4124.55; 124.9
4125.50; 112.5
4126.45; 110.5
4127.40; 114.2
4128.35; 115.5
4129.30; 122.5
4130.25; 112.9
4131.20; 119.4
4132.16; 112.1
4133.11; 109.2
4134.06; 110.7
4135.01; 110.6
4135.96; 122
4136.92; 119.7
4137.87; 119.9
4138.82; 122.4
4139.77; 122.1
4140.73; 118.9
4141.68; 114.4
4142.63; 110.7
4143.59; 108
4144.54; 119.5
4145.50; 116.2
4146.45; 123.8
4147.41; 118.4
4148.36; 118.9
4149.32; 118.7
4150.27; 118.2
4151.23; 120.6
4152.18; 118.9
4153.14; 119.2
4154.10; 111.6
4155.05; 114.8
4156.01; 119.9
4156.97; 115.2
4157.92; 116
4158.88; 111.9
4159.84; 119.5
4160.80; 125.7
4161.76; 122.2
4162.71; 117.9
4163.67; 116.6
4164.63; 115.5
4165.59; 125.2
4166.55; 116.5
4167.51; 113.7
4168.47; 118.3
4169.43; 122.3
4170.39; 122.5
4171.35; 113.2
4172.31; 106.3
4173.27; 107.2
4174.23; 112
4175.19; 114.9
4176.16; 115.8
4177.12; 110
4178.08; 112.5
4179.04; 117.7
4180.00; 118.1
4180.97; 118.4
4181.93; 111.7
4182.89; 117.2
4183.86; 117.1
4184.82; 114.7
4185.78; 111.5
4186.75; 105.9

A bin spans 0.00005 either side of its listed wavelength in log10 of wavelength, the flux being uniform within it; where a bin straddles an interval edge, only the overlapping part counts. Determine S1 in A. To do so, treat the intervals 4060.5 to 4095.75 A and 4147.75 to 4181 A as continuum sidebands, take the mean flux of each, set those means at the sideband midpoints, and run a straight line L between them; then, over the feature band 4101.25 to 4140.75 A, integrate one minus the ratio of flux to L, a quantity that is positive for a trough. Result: 1.0 A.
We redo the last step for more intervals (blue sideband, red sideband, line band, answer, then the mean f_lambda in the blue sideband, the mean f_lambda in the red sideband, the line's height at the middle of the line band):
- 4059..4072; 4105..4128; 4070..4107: 1.82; 111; 114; 113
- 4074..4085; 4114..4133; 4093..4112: 1.93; 111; 116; 114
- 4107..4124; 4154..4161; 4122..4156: -0.22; 115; 117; 116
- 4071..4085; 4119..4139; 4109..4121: -0.18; 110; 116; 114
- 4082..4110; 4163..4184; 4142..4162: -0.80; 106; 116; 113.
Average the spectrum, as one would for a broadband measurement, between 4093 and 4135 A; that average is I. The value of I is 109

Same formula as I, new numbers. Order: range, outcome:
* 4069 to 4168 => 113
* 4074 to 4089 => 112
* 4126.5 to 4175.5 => 117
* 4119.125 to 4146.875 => 116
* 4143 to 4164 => 118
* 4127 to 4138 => 116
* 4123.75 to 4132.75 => 116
